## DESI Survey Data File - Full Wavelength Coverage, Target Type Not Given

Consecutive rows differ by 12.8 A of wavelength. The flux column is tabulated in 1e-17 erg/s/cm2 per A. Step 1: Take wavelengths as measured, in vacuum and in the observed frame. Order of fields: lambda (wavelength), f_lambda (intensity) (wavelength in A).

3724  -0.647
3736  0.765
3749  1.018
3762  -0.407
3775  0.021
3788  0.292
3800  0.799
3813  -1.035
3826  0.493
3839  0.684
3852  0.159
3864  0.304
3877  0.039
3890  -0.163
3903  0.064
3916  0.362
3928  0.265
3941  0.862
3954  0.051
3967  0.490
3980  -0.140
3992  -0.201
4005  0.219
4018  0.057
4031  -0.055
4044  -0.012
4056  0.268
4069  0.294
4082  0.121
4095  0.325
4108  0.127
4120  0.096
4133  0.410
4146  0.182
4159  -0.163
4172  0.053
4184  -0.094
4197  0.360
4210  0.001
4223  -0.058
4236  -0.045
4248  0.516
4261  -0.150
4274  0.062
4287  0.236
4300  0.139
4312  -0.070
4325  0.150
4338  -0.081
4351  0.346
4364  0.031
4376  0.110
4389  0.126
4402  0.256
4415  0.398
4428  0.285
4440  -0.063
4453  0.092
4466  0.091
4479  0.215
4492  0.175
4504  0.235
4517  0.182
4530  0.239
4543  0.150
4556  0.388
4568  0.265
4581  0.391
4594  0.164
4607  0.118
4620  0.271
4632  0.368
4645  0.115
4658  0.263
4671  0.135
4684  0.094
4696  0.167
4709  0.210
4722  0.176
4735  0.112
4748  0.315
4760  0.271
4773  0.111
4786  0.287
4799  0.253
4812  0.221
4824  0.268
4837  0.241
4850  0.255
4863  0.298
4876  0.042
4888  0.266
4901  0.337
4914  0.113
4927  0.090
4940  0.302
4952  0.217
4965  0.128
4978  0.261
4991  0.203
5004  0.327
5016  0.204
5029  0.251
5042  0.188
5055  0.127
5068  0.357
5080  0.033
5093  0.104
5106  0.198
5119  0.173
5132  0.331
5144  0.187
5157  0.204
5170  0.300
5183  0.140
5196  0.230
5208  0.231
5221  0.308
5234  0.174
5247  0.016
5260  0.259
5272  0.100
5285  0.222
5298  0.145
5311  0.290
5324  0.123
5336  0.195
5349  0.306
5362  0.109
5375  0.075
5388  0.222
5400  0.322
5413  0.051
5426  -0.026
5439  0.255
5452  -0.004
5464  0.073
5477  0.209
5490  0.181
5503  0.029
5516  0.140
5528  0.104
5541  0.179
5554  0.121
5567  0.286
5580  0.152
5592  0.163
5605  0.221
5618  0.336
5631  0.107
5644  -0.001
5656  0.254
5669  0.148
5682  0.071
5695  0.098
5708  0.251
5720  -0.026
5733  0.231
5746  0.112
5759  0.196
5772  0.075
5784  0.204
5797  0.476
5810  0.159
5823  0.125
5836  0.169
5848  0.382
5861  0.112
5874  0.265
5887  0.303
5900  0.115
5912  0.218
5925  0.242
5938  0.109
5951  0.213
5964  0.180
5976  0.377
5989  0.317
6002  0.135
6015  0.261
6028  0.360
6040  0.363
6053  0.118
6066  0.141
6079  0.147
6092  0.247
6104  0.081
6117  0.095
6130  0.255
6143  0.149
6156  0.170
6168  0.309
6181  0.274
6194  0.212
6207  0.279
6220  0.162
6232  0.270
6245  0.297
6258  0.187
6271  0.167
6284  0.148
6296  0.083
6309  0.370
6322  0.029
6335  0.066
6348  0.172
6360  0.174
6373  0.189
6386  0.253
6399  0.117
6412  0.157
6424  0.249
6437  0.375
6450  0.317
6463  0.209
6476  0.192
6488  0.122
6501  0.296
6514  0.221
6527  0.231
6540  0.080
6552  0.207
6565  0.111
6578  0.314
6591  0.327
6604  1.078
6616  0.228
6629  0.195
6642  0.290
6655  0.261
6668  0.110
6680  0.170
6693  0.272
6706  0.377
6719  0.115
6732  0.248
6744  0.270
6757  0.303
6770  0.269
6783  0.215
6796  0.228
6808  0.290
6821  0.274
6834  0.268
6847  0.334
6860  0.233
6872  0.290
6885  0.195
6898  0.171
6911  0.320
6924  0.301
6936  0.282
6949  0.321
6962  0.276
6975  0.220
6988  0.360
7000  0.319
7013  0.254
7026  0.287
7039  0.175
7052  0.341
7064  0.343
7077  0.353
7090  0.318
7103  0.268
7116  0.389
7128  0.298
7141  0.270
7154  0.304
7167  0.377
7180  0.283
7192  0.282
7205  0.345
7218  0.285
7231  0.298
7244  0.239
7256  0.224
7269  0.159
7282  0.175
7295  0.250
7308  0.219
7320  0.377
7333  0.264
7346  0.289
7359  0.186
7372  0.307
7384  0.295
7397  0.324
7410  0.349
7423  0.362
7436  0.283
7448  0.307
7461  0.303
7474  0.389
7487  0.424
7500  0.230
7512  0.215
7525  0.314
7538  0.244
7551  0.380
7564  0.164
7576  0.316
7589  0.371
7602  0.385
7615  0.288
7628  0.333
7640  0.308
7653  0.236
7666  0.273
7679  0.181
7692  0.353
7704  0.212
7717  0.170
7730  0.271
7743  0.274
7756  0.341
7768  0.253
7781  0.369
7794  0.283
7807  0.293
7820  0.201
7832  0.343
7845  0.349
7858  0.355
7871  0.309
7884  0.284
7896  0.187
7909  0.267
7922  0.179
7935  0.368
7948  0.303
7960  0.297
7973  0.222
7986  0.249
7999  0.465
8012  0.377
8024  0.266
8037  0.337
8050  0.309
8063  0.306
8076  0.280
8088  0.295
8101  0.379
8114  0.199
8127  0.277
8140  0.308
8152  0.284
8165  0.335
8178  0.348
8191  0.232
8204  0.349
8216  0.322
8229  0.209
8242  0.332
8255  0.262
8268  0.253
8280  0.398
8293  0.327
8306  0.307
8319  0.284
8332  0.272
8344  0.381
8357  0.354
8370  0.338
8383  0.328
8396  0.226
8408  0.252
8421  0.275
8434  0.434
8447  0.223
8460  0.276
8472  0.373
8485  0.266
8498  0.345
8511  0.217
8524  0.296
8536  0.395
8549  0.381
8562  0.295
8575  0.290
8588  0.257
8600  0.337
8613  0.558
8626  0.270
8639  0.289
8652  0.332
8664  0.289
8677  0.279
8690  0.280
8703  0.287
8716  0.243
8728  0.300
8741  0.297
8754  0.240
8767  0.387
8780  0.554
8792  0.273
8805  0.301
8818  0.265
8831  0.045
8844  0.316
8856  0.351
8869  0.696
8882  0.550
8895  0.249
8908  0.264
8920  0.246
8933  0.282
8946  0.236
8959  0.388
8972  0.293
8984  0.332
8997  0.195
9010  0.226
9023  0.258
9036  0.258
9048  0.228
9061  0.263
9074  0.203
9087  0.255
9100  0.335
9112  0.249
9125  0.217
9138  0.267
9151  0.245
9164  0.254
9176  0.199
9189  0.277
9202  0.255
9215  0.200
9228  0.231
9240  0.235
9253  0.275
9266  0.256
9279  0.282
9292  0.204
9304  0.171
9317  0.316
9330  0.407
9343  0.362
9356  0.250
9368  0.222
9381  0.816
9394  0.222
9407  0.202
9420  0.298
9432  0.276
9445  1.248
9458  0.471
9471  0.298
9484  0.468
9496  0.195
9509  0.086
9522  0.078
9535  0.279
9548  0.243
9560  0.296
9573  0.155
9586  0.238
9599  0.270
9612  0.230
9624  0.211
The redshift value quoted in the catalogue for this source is 0.770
